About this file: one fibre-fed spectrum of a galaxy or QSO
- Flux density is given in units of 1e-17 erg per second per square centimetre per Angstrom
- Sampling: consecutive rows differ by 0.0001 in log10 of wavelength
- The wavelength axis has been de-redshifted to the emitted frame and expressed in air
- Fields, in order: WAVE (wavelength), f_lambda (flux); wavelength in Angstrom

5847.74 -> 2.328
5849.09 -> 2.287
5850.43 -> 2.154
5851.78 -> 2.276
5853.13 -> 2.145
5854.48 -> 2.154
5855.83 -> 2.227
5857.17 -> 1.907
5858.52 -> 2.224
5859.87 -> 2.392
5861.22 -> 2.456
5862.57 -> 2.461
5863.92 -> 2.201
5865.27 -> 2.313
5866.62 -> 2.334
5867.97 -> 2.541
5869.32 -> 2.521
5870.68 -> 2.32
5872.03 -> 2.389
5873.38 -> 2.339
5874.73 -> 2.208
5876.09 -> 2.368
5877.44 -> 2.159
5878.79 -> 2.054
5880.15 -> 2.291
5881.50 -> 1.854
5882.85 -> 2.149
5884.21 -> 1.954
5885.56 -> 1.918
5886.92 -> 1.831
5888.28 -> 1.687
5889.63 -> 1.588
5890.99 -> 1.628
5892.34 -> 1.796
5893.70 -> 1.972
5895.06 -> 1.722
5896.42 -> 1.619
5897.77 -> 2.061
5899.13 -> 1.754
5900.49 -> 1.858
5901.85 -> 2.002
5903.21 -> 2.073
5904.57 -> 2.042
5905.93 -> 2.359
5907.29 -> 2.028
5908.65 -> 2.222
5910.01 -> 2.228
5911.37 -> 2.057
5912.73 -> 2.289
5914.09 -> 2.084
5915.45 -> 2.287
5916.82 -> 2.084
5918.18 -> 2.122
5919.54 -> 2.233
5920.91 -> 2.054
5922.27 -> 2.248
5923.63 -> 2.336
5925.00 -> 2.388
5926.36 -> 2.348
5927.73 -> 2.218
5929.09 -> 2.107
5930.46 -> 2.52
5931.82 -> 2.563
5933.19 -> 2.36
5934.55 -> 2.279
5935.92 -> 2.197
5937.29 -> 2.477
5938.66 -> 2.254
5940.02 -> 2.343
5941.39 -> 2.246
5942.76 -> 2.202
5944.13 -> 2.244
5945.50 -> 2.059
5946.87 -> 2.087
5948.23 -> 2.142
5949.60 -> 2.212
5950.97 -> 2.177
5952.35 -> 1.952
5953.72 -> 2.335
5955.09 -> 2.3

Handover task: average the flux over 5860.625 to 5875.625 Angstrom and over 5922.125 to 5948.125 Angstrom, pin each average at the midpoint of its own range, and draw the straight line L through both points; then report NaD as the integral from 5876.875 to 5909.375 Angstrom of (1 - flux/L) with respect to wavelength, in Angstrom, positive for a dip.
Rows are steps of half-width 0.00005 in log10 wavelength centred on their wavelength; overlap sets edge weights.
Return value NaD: 5.5 Angstrom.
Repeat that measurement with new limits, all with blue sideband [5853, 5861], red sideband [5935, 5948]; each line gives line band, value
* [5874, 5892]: 1.9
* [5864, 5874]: -0.8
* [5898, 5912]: 1.0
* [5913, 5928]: 0.0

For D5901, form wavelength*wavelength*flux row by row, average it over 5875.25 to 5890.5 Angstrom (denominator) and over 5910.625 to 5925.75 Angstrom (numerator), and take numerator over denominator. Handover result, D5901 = 1.12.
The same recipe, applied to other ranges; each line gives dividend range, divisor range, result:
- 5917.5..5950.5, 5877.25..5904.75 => 1.21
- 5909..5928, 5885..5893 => 1.29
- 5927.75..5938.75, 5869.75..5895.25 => 1.18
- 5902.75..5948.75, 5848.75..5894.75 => 1.06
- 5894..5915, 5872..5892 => 1.02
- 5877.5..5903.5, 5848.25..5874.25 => 0.83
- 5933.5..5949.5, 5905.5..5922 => 1.04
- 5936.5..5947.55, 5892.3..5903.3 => 1.22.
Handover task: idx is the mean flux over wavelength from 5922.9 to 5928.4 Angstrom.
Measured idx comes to 2.32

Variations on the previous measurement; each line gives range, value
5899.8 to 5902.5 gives 1.93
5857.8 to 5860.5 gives 2.3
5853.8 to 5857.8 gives 2.1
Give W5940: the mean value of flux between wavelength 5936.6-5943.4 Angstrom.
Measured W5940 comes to 2.3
